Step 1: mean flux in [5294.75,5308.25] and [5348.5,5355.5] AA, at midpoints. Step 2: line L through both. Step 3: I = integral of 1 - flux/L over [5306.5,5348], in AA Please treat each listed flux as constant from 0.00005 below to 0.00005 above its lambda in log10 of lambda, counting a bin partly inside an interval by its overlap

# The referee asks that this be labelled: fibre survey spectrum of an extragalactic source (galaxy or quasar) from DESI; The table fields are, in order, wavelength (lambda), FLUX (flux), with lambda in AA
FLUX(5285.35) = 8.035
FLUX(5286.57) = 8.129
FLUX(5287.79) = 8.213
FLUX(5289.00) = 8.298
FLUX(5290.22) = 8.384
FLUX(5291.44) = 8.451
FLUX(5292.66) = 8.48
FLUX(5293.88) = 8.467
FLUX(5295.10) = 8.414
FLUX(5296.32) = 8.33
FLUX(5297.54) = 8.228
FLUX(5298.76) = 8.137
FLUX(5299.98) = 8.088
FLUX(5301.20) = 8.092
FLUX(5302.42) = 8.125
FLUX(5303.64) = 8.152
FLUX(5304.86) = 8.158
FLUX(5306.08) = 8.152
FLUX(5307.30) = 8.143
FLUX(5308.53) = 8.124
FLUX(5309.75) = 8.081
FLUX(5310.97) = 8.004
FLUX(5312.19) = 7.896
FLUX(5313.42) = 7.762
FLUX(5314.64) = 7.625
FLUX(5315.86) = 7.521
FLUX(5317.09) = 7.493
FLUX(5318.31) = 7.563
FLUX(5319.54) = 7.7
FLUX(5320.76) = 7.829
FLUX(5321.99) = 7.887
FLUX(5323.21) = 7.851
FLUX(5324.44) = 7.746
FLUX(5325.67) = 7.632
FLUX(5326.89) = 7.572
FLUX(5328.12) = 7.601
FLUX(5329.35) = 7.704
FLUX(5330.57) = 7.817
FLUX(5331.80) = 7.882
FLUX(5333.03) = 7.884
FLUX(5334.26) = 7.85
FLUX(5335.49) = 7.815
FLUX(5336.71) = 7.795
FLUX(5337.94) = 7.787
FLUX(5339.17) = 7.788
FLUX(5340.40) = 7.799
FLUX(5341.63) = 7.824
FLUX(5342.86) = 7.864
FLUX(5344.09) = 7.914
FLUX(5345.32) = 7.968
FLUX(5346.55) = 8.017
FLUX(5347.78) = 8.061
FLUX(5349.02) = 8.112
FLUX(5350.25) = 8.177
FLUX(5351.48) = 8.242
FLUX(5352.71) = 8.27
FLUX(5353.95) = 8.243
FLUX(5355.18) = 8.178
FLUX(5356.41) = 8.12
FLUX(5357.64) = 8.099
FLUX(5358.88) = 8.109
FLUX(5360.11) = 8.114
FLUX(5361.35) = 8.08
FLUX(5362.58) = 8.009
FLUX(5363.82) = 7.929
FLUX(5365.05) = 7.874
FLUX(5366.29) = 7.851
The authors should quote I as 1.9 AA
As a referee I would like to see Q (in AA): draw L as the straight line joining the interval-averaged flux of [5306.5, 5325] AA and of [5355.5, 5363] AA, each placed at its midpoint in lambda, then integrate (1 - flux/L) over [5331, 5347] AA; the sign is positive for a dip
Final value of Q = 0.2 AA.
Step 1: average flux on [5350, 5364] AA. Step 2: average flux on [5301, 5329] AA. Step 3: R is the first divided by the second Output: 1.0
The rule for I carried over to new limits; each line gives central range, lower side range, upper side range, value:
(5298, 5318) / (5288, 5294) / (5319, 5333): 0.3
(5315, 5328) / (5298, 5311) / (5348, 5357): 0.7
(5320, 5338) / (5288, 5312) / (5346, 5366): 0.8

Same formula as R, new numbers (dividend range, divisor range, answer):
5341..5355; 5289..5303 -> 0.97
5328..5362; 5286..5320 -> 0.99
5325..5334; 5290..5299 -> 0.92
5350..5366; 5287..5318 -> 1.00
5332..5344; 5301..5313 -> 0.97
